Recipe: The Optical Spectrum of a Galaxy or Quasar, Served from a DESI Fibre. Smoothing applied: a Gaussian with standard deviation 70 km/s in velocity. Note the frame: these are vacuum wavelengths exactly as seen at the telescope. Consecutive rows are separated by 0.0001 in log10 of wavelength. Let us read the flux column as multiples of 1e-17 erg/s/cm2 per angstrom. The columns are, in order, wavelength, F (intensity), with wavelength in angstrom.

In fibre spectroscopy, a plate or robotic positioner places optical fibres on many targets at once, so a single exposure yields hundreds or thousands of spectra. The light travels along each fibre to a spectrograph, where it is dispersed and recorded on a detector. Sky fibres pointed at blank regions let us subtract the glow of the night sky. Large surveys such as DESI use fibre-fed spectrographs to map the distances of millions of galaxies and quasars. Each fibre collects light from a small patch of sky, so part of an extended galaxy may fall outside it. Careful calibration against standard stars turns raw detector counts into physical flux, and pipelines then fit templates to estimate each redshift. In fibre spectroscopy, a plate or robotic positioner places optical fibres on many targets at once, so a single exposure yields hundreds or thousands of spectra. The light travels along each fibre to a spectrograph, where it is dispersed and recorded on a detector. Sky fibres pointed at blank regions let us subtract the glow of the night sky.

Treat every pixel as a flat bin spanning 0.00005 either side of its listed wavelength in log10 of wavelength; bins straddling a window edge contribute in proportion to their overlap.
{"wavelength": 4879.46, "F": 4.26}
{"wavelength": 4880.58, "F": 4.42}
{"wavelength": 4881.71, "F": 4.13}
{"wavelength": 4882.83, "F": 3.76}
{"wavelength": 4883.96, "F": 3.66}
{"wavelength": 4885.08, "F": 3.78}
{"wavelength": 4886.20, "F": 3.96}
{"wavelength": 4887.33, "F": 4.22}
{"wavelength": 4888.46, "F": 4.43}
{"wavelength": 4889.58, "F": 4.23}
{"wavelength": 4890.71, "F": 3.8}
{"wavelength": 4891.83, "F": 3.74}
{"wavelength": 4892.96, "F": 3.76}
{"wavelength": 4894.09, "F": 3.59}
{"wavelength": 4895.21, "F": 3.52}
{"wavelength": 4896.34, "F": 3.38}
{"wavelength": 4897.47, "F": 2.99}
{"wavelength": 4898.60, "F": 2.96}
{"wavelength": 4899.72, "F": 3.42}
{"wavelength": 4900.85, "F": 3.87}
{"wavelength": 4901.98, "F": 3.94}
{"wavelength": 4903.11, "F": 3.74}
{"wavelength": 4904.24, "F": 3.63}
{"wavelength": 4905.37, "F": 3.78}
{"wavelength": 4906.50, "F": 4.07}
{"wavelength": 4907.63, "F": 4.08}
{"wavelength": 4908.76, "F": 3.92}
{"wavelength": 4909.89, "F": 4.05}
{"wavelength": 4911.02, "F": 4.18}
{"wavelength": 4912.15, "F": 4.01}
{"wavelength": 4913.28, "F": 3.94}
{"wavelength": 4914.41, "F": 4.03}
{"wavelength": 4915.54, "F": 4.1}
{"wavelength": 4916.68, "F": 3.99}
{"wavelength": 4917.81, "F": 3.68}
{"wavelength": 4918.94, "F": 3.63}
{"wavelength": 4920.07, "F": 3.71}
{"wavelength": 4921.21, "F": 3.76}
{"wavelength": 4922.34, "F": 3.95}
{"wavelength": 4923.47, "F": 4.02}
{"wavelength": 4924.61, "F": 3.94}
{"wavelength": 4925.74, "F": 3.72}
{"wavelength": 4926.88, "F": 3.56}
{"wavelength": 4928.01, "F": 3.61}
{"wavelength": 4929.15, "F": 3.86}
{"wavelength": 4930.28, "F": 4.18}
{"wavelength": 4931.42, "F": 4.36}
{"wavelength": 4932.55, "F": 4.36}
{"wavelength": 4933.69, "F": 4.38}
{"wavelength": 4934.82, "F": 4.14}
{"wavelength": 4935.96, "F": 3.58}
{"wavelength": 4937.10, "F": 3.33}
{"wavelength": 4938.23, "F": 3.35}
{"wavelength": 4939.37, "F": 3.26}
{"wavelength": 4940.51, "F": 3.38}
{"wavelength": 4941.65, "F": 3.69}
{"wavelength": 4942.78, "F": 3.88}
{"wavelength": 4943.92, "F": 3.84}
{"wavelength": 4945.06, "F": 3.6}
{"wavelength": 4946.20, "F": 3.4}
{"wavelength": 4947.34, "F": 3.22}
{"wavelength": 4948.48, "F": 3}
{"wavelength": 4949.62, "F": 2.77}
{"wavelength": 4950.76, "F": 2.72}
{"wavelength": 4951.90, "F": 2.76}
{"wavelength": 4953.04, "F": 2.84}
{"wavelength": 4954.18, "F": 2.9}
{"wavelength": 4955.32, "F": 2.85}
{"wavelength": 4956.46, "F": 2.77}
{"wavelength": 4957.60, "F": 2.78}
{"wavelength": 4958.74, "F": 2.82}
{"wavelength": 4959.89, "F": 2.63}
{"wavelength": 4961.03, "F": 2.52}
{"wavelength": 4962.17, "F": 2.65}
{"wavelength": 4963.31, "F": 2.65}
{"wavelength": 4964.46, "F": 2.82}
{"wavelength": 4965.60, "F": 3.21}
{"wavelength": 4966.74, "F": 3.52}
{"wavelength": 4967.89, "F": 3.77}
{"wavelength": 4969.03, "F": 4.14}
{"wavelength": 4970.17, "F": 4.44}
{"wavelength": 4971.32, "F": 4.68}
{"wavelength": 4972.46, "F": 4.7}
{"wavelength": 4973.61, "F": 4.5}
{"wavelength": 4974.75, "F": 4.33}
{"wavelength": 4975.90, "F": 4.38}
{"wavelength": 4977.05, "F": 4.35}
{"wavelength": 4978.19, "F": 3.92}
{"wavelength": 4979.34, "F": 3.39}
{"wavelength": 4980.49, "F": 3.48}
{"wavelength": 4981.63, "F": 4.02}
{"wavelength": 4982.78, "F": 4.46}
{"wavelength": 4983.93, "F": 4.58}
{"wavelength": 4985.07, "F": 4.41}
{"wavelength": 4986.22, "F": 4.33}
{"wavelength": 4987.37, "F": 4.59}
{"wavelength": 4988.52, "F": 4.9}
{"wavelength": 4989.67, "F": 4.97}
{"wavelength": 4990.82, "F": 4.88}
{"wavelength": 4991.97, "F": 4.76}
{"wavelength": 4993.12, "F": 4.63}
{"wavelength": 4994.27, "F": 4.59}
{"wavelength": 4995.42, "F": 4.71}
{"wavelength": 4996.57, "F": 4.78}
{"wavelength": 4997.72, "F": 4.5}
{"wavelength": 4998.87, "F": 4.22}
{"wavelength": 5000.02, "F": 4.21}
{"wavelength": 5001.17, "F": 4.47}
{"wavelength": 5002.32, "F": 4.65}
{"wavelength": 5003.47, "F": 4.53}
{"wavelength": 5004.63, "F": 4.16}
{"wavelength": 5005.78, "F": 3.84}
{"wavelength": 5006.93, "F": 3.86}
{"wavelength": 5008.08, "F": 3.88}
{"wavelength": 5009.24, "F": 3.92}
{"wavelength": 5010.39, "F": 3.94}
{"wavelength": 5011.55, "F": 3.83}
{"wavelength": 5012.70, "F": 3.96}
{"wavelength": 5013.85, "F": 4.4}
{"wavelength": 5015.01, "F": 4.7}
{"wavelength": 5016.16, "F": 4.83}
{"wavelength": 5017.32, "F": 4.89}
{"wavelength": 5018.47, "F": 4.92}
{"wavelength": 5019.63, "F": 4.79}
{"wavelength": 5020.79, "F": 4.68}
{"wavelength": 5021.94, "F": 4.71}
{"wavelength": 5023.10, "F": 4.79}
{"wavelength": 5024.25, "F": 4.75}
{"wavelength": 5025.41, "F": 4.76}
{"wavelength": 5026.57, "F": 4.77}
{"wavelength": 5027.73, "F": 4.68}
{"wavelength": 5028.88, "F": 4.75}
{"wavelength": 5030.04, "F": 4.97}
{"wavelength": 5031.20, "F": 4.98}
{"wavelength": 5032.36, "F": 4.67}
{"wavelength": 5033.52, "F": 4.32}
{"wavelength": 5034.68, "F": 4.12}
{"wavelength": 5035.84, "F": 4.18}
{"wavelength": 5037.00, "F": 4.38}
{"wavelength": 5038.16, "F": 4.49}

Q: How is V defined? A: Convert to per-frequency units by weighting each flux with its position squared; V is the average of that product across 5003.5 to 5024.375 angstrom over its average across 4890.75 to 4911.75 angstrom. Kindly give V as 1.2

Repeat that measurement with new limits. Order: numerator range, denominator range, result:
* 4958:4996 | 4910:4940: 1.06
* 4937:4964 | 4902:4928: 0.80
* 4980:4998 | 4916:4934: 1.19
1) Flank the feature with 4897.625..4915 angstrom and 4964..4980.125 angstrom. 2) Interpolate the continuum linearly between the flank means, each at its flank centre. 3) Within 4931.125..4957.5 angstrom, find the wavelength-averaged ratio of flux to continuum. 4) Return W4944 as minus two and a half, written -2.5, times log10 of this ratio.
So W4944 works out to 0.16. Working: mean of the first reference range 3.82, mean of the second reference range 4.01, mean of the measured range 3.39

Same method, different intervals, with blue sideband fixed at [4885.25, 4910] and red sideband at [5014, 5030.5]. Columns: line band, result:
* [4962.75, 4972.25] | 0.17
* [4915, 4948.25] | 0.08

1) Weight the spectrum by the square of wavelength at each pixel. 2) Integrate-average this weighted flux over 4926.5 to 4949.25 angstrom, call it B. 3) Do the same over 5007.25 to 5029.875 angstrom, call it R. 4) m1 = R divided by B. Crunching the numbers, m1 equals 1.27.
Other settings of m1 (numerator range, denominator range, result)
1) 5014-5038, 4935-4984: 1.38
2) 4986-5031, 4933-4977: 1.35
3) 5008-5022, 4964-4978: 1.10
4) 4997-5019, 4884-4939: 1.17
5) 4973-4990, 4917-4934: 1.12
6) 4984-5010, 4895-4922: 1.22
